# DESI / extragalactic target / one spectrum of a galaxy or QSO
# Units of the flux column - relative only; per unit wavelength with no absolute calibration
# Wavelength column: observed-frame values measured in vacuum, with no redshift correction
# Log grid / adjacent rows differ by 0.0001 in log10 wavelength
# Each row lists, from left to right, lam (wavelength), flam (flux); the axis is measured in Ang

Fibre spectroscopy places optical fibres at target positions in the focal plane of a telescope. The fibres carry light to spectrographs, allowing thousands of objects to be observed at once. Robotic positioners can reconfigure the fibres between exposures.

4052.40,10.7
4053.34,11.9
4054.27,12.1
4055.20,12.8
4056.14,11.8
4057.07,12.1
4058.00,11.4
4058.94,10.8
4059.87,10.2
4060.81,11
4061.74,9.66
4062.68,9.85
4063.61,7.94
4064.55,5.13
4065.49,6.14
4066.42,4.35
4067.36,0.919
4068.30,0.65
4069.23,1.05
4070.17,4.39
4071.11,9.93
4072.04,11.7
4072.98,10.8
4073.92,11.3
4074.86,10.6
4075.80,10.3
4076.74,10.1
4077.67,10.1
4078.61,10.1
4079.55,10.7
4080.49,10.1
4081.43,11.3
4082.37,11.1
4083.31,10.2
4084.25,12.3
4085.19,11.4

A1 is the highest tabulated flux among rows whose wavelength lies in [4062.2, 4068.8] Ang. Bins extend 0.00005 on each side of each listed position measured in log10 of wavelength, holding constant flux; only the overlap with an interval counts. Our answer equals 9.85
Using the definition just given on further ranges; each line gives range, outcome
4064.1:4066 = 6.14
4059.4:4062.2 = 11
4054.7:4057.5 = 12.8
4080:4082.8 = 11.3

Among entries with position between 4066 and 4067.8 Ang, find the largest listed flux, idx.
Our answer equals 4.35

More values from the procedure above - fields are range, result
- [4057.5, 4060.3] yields 11.4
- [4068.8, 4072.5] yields 11.7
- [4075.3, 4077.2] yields 10.3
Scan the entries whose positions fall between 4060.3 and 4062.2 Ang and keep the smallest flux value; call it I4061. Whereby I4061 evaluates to 9.66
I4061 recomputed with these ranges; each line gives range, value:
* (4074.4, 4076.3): 10.3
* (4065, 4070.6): 0.65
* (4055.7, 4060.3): 10.2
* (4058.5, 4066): 5.13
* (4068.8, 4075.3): 1.05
